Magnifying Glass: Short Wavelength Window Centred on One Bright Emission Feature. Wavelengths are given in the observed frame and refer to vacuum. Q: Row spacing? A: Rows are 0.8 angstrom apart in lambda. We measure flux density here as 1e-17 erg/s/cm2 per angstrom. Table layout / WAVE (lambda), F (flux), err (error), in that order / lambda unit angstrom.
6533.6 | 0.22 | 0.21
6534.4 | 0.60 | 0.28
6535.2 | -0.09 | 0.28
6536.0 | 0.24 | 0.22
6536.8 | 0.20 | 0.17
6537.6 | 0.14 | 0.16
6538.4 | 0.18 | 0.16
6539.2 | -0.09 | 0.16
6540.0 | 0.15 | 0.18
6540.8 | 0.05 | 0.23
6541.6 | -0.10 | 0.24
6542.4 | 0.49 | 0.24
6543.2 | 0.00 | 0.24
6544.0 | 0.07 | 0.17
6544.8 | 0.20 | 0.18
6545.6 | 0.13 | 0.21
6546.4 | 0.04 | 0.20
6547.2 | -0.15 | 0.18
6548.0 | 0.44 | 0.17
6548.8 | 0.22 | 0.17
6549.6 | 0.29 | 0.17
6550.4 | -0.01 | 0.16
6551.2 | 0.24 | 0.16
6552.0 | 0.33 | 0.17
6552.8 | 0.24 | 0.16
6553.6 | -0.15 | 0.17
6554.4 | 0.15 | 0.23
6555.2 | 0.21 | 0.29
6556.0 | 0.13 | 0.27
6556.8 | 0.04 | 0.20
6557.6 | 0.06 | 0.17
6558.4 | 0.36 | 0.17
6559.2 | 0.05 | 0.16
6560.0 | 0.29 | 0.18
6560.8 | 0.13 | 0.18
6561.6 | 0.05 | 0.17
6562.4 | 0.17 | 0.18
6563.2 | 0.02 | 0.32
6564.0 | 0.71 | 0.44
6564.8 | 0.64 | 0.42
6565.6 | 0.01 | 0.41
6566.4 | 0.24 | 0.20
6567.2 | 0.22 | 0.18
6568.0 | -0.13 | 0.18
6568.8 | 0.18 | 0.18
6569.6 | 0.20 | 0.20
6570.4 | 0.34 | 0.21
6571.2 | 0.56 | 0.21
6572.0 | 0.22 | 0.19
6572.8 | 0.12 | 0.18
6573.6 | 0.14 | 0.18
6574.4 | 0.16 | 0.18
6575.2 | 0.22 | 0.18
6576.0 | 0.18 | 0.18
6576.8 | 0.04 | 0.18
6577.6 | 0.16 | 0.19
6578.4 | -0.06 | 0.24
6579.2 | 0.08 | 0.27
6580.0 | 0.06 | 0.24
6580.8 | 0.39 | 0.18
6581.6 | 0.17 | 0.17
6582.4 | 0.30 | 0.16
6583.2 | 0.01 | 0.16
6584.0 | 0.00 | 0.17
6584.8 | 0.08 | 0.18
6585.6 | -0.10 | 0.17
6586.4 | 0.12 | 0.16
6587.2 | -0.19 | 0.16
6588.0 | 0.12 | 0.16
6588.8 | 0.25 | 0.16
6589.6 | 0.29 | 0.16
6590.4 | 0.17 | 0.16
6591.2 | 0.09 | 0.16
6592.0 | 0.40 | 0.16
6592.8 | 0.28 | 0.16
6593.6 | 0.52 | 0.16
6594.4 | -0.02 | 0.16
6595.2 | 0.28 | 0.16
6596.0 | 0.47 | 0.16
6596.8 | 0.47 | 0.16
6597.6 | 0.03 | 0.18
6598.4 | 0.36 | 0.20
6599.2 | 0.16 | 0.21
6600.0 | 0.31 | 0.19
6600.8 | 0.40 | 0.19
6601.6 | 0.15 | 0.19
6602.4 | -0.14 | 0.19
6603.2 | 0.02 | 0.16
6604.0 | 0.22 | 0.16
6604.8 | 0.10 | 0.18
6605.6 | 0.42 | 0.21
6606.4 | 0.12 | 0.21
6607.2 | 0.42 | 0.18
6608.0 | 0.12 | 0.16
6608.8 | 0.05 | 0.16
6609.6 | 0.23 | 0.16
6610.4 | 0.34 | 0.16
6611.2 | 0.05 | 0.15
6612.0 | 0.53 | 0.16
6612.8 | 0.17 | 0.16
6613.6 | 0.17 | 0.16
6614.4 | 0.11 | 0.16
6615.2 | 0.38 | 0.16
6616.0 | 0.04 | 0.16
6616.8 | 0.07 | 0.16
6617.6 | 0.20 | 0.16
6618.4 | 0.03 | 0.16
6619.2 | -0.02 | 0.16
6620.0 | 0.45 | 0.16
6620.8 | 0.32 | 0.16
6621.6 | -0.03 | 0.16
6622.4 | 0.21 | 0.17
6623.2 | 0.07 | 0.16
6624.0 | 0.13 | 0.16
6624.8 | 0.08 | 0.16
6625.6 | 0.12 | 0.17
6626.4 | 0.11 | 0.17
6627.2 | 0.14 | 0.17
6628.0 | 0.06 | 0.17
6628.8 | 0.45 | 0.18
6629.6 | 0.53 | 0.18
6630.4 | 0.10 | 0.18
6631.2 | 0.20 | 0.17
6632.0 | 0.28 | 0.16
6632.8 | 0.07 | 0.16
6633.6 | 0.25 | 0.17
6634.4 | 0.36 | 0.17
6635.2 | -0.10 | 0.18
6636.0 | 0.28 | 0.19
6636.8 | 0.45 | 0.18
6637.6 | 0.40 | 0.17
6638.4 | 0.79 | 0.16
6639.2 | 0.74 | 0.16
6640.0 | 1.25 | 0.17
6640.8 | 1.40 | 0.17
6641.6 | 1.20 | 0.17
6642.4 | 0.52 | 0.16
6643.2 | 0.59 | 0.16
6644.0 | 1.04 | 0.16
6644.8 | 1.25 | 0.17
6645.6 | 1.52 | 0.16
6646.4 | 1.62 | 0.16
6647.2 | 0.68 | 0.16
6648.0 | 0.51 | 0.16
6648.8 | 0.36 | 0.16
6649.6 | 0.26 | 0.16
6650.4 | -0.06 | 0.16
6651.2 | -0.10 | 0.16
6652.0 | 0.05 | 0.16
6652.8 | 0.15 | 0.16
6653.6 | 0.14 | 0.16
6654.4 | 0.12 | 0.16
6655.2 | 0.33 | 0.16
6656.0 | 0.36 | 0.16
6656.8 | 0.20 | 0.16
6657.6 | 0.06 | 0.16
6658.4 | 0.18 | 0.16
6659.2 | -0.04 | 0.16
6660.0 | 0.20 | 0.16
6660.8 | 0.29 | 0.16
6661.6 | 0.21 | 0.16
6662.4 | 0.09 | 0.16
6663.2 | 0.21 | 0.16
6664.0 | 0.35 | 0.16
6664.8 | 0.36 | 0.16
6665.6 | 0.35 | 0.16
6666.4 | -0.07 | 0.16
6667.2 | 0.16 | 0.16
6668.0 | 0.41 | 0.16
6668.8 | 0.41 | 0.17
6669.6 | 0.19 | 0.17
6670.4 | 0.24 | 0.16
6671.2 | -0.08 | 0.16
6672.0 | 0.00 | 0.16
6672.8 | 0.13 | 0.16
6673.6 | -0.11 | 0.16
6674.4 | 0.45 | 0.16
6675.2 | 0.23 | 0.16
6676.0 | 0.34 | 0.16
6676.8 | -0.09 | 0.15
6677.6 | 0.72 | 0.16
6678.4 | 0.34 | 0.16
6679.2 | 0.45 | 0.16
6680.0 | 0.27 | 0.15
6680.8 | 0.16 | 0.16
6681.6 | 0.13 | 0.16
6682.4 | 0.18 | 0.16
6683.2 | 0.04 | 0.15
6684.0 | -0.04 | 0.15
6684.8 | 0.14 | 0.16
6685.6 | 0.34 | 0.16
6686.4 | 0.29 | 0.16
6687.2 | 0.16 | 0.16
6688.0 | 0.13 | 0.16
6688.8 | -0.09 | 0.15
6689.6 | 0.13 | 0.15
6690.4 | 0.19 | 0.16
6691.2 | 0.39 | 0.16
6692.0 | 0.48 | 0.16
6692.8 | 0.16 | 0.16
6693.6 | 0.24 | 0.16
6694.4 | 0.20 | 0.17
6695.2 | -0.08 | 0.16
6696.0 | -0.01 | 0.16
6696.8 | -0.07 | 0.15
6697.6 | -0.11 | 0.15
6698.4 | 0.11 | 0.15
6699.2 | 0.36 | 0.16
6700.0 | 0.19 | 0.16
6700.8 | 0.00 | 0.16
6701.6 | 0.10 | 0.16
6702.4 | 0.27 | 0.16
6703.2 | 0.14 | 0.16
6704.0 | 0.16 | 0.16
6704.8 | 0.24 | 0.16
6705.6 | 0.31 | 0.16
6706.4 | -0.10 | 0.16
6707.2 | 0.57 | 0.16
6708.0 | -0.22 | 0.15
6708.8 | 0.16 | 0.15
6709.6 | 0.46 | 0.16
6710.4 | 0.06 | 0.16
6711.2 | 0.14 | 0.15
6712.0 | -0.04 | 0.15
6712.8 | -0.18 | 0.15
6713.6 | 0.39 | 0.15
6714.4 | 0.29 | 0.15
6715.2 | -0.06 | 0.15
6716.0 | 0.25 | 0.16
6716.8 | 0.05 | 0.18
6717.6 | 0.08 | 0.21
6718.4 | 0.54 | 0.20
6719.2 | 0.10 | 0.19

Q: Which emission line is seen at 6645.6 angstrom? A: [O II]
